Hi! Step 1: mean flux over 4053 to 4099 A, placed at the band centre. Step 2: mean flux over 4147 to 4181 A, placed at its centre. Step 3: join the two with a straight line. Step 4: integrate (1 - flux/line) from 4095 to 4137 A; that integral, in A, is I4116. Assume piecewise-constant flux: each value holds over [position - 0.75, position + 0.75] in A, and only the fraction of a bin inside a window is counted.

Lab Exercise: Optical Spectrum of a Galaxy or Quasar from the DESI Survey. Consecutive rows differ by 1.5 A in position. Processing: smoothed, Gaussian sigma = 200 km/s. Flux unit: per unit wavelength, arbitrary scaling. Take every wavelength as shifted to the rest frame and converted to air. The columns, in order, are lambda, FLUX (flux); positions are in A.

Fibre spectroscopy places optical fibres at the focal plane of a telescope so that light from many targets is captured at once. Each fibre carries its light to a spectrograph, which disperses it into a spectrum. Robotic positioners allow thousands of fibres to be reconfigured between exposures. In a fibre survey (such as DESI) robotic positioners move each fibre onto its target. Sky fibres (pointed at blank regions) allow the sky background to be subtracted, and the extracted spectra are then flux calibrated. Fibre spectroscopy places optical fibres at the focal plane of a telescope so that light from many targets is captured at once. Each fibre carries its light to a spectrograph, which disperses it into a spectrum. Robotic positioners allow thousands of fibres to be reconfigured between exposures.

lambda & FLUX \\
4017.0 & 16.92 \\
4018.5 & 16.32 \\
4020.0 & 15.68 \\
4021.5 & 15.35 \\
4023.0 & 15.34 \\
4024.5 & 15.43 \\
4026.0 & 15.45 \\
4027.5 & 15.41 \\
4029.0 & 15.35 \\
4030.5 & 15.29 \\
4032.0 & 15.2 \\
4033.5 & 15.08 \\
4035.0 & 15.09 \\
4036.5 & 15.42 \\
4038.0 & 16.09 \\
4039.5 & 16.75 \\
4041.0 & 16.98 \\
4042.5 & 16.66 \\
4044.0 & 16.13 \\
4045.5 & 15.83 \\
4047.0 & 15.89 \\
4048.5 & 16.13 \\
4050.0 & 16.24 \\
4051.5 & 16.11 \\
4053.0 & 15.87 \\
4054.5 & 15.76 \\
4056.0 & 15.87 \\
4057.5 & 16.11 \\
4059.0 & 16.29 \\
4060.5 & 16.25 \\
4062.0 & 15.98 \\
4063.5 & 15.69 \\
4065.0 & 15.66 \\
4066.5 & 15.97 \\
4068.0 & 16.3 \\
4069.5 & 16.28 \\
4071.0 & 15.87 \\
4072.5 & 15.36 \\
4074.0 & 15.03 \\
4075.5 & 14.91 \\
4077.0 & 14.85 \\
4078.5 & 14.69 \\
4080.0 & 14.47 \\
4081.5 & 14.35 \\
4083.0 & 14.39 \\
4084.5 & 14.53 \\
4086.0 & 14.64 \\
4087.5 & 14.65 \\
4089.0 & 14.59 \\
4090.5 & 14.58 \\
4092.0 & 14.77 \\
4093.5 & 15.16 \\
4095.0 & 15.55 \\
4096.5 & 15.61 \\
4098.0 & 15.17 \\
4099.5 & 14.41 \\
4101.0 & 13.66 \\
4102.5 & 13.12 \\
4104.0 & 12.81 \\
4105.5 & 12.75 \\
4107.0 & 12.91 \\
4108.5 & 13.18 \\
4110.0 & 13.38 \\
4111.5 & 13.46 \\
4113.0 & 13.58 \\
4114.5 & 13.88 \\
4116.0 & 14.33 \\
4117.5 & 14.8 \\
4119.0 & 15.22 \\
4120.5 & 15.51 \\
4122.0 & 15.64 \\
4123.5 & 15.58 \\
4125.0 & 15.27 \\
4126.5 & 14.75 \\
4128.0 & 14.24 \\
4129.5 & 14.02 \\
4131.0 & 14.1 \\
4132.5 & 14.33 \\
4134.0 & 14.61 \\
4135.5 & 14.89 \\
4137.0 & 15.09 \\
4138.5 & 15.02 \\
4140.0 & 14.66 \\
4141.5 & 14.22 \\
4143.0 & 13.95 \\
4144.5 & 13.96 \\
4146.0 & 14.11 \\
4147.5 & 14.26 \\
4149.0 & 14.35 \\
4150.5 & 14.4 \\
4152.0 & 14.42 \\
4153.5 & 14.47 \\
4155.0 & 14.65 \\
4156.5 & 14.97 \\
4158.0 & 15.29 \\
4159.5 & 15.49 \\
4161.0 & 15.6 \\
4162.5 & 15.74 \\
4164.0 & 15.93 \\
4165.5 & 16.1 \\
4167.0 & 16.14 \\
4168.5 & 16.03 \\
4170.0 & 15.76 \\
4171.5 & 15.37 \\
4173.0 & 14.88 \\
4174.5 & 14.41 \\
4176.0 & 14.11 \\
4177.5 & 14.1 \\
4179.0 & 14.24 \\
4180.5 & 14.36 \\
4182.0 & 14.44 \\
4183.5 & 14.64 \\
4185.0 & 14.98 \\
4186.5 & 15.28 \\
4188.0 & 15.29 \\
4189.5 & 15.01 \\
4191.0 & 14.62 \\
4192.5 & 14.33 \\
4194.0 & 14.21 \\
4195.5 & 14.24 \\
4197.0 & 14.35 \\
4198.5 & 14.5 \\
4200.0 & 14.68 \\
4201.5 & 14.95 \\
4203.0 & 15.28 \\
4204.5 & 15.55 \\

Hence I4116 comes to 2.4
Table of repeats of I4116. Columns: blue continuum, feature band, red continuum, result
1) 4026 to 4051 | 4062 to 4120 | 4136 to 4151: 2.0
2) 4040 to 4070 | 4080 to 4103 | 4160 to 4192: 1.7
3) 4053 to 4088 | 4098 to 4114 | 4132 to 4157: 1.7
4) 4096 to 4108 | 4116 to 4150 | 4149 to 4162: -0.6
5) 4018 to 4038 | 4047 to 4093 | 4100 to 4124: -2.2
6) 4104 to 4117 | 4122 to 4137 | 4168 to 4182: -1.0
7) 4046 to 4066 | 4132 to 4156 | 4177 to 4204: 1.0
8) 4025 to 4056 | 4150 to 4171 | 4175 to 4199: -0.8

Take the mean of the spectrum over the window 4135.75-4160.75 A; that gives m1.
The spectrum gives 14.6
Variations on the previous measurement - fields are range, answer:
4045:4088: 15.5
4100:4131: 14.1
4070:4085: 14.9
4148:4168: 15.2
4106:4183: 14.7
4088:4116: 14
